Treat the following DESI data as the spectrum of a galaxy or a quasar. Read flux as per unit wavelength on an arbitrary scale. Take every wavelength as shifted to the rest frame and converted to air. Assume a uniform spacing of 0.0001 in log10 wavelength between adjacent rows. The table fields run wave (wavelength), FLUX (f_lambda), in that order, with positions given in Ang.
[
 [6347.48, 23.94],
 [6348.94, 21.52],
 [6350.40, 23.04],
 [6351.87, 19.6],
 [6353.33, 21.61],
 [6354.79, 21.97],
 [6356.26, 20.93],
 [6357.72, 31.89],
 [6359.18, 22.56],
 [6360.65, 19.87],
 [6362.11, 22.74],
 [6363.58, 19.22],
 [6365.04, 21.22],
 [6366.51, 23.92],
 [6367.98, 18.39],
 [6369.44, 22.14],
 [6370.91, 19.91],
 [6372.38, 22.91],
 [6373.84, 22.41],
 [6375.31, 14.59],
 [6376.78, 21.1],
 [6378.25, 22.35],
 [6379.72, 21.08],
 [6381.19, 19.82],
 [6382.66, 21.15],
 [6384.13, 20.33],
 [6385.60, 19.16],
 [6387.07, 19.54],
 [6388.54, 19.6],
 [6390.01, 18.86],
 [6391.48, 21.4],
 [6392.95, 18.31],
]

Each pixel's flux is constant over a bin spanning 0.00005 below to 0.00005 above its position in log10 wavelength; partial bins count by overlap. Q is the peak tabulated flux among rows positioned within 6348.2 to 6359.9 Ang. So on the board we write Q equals 31.89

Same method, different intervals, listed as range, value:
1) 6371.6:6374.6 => 22.91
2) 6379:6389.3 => 21.15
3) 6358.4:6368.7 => 23.92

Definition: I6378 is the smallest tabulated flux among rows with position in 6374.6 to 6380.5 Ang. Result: 14.59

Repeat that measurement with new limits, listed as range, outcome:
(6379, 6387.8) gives 19.16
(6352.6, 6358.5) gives 20.93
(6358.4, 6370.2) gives 18.39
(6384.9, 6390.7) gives 18.86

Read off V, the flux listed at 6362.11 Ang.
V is 22.74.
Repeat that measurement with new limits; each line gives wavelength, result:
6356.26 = 20.93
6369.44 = 22.14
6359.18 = 22.56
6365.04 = 21.22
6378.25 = 22.35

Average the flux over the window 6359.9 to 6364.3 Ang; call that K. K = 20.6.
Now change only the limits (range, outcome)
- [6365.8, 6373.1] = 21.4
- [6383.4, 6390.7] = 19.5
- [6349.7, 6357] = 21.4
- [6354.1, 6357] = 21.5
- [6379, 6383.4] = 20.7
